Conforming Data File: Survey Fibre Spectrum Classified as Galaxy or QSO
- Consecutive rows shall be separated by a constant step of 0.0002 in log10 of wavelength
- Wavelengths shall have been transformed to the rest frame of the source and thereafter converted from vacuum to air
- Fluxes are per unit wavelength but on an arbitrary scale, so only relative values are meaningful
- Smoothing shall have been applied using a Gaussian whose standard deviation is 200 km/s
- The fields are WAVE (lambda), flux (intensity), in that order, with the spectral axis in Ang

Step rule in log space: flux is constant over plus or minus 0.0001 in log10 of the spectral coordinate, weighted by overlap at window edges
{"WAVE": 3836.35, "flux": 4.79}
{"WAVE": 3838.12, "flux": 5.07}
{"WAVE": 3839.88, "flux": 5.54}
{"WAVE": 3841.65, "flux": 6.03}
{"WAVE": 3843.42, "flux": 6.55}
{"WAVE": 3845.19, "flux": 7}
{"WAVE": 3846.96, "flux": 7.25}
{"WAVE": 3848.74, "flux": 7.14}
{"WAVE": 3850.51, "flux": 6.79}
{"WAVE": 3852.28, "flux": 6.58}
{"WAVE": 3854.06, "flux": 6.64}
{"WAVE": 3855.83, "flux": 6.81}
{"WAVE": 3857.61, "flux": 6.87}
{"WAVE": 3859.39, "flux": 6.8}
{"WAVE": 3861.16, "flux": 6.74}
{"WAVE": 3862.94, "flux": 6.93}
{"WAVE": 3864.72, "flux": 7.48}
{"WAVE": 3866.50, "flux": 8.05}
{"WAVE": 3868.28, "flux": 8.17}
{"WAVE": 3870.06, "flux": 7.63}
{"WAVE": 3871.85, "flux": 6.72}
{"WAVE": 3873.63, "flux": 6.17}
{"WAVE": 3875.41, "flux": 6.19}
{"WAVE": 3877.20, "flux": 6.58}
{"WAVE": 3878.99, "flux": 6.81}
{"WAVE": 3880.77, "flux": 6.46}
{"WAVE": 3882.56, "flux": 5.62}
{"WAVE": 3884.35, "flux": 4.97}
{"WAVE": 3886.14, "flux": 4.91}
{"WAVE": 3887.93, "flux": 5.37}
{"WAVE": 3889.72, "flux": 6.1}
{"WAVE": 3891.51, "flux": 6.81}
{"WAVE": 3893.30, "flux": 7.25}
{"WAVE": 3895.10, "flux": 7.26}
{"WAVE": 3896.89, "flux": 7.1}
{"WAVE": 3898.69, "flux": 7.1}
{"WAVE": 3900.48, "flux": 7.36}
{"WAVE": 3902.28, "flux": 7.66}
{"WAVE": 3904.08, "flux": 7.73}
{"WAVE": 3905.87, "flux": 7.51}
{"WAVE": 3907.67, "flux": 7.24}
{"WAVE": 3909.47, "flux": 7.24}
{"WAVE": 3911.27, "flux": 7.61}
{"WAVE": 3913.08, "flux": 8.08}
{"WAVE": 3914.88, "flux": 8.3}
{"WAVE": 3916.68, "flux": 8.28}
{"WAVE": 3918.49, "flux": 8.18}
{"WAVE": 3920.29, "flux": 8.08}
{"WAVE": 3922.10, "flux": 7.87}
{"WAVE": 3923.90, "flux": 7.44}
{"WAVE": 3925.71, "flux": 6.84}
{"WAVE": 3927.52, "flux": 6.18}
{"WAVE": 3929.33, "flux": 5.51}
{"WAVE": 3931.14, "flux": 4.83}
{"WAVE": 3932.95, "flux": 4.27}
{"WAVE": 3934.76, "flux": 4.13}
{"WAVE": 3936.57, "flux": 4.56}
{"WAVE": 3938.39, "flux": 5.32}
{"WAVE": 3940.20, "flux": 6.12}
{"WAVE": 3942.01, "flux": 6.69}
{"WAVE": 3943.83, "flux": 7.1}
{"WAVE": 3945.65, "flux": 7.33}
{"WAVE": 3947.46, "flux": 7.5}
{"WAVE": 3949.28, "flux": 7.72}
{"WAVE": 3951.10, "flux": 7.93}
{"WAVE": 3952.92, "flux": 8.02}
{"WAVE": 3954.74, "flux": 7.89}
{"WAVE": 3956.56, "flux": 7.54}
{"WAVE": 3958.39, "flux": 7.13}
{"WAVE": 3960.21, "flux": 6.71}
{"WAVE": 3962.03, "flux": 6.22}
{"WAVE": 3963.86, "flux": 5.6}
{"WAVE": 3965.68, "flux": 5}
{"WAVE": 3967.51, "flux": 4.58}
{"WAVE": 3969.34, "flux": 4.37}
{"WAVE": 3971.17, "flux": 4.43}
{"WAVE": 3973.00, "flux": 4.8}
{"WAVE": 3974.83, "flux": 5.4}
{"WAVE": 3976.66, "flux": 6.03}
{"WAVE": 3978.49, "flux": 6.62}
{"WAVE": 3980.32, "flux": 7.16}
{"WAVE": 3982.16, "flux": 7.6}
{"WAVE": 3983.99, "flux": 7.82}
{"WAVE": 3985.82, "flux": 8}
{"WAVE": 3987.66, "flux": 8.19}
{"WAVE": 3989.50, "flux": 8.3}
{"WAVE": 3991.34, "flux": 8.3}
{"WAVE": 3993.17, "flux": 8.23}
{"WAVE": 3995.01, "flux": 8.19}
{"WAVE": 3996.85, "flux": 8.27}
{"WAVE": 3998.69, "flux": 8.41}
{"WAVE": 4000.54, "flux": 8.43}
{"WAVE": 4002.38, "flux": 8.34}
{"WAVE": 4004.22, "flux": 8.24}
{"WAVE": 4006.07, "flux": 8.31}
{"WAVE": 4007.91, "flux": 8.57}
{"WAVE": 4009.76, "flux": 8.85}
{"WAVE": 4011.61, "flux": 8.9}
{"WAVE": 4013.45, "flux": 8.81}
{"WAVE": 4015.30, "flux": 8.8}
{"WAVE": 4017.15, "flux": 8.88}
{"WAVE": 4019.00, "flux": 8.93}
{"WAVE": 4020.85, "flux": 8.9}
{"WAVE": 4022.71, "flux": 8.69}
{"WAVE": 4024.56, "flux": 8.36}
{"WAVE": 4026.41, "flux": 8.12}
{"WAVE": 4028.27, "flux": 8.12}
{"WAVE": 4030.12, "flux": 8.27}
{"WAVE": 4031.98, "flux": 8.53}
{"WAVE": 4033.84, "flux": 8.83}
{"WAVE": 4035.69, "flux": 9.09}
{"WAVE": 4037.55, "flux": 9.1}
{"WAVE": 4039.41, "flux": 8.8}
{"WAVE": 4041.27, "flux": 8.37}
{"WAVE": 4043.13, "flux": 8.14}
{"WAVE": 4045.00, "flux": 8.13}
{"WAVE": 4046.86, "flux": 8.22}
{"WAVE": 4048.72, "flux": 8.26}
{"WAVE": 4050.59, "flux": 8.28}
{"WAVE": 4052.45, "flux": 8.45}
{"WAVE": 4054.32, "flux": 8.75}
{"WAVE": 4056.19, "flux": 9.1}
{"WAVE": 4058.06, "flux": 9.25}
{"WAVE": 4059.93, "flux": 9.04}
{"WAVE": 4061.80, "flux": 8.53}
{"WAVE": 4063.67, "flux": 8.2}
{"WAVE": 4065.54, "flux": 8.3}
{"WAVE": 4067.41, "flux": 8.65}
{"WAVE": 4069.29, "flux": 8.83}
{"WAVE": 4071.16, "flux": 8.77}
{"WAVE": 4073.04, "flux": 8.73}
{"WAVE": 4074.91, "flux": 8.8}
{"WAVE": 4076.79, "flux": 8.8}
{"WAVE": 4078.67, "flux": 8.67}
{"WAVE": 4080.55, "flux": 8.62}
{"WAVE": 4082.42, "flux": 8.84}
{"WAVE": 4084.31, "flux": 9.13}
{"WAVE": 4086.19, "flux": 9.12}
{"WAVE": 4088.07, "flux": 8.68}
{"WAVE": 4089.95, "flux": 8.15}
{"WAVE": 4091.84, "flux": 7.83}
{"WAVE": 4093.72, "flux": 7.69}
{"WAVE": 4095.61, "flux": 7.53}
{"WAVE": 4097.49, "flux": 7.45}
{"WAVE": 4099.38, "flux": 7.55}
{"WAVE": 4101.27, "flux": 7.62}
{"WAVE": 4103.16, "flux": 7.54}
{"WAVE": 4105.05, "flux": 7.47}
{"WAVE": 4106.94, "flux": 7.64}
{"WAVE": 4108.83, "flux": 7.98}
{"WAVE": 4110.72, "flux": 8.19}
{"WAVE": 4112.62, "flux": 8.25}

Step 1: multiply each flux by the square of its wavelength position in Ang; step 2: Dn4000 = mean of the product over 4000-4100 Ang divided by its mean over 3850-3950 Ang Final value 1.4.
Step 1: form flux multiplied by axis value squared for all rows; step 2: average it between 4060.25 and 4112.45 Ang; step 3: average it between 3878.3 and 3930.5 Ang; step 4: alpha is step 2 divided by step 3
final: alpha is 1.30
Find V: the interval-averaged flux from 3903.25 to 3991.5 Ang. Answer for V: 6.75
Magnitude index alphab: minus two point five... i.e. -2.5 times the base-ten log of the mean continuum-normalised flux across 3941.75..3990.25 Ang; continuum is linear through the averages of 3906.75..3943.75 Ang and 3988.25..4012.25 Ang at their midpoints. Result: 0.13 mag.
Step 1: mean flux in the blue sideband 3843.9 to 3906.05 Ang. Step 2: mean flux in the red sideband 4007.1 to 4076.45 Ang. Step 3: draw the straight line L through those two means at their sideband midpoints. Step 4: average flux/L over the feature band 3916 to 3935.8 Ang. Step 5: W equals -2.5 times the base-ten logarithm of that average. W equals 0.137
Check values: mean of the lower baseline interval 6.81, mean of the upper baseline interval 8.63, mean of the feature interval 6.47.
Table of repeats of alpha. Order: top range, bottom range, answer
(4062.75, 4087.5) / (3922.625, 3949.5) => 1.54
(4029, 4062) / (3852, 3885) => 1.39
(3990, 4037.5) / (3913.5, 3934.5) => 1.31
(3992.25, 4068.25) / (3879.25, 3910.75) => 1.37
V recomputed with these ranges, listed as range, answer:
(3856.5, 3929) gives 7.03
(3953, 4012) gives 7.2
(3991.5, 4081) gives 8.58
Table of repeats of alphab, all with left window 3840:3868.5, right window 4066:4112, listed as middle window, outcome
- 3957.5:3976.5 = 0.356 mag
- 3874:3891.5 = 0.190 mag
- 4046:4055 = -0.045 mag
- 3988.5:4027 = -0.096 mag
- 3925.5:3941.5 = 0.363 mag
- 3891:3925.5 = -0.051 mag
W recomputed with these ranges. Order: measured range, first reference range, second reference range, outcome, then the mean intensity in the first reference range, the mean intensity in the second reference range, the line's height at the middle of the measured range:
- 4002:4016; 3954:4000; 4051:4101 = -0.17 mag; 6.84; 8.5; 7.38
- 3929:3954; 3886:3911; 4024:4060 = 0.19 mag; 6.98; 8.55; 7.45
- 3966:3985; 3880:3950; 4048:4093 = 0.26 mag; 6.71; 8.65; 7.46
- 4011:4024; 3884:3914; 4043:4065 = -0.09 mag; 6.94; 8.54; 8.16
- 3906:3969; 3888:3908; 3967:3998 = 0.05 mag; 7.12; 6.89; 7.01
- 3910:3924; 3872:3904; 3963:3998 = -0.21 mag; 6.49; 6.7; 6.56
